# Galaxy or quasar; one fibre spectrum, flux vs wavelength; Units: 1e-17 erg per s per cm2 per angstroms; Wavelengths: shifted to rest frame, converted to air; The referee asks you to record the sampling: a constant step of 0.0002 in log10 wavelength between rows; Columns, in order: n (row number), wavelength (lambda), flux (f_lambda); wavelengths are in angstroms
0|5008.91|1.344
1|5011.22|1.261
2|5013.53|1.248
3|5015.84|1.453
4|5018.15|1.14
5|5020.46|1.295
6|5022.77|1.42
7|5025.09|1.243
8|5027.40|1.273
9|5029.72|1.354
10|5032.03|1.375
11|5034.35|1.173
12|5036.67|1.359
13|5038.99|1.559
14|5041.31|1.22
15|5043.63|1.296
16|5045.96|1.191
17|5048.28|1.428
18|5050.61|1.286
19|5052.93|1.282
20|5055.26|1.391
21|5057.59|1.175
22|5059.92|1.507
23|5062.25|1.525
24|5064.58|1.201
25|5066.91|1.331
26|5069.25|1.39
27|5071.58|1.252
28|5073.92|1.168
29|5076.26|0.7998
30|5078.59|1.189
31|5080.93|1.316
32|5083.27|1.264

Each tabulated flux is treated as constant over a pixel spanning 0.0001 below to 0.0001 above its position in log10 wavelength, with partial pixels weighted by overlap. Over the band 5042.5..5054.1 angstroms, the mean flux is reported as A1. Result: 1.3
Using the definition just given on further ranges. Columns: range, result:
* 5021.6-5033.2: 1.33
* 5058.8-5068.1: 1.39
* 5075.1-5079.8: 0.999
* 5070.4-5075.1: 1.21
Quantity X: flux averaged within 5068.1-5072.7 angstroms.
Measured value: 1.32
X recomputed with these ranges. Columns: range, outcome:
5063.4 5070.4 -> 1.31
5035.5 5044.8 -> 1.36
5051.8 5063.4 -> 1.38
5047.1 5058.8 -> 1.31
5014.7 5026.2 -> 1.31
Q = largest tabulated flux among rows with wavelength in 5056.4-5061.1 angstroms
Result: 1.507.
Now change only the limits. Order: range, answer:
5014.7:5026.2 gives 1.453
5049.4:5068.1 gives 1.525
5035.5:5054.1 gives 1.559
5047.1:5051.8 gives 1.428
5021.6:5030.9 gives 1.42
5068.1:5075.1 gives 1.39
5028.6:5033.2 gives 1.375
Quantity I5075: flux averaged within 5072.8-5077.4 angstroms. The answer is 0.982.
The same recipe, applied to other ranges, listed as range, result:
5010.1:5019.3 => 1.28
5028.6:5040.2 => 1.36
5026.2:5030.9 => 1.32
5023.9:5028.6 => 1.26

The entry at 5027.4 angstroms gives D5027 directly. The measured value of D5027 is 1.273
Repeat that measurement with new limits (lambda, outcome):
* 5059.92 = 1.507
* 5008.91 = 1.344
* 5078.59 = 1.189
